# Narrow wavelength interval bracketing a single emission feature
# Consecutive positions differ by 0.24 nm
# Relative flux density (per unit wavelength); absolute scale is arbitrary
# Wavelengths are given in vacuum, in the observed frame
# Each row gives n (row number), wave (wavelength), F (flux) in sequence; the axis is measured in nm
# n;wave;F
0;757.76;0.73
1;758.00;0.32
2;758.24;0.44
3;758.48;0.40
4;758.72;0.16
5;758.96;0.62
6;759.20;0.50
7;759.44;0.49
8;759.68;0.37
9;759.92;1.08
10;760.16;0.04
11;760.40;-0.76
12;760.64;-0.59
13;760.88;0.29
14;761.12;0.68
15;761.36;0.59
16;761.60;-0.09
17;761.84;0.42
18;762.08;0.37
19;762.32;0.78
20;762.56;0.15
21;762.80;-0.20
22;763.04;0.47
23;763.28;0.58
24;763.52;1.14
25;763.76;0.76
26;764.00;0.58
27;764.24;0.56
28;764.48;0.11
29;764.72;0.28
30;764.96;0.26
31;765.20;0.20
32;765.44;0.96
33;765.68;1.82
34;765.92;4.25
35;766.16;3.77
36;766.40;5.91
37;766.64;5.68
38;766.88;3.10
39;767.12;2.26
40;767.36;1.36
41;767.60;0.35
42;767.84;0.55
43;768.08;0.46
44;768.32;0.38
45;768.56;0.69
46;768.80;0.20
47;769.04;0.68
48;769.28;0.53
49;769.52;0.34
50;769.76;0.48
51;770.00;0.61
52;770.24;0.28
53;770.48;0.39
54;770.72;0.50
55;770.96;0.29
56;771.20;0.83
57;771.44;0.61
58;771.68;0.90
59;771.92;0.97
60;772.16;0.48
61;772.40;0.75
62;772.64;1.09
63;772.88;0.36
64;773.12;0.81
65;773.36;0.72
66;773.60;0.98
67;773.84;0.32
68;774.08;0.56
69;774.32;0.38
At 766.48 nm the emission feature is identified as [O II] 3727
